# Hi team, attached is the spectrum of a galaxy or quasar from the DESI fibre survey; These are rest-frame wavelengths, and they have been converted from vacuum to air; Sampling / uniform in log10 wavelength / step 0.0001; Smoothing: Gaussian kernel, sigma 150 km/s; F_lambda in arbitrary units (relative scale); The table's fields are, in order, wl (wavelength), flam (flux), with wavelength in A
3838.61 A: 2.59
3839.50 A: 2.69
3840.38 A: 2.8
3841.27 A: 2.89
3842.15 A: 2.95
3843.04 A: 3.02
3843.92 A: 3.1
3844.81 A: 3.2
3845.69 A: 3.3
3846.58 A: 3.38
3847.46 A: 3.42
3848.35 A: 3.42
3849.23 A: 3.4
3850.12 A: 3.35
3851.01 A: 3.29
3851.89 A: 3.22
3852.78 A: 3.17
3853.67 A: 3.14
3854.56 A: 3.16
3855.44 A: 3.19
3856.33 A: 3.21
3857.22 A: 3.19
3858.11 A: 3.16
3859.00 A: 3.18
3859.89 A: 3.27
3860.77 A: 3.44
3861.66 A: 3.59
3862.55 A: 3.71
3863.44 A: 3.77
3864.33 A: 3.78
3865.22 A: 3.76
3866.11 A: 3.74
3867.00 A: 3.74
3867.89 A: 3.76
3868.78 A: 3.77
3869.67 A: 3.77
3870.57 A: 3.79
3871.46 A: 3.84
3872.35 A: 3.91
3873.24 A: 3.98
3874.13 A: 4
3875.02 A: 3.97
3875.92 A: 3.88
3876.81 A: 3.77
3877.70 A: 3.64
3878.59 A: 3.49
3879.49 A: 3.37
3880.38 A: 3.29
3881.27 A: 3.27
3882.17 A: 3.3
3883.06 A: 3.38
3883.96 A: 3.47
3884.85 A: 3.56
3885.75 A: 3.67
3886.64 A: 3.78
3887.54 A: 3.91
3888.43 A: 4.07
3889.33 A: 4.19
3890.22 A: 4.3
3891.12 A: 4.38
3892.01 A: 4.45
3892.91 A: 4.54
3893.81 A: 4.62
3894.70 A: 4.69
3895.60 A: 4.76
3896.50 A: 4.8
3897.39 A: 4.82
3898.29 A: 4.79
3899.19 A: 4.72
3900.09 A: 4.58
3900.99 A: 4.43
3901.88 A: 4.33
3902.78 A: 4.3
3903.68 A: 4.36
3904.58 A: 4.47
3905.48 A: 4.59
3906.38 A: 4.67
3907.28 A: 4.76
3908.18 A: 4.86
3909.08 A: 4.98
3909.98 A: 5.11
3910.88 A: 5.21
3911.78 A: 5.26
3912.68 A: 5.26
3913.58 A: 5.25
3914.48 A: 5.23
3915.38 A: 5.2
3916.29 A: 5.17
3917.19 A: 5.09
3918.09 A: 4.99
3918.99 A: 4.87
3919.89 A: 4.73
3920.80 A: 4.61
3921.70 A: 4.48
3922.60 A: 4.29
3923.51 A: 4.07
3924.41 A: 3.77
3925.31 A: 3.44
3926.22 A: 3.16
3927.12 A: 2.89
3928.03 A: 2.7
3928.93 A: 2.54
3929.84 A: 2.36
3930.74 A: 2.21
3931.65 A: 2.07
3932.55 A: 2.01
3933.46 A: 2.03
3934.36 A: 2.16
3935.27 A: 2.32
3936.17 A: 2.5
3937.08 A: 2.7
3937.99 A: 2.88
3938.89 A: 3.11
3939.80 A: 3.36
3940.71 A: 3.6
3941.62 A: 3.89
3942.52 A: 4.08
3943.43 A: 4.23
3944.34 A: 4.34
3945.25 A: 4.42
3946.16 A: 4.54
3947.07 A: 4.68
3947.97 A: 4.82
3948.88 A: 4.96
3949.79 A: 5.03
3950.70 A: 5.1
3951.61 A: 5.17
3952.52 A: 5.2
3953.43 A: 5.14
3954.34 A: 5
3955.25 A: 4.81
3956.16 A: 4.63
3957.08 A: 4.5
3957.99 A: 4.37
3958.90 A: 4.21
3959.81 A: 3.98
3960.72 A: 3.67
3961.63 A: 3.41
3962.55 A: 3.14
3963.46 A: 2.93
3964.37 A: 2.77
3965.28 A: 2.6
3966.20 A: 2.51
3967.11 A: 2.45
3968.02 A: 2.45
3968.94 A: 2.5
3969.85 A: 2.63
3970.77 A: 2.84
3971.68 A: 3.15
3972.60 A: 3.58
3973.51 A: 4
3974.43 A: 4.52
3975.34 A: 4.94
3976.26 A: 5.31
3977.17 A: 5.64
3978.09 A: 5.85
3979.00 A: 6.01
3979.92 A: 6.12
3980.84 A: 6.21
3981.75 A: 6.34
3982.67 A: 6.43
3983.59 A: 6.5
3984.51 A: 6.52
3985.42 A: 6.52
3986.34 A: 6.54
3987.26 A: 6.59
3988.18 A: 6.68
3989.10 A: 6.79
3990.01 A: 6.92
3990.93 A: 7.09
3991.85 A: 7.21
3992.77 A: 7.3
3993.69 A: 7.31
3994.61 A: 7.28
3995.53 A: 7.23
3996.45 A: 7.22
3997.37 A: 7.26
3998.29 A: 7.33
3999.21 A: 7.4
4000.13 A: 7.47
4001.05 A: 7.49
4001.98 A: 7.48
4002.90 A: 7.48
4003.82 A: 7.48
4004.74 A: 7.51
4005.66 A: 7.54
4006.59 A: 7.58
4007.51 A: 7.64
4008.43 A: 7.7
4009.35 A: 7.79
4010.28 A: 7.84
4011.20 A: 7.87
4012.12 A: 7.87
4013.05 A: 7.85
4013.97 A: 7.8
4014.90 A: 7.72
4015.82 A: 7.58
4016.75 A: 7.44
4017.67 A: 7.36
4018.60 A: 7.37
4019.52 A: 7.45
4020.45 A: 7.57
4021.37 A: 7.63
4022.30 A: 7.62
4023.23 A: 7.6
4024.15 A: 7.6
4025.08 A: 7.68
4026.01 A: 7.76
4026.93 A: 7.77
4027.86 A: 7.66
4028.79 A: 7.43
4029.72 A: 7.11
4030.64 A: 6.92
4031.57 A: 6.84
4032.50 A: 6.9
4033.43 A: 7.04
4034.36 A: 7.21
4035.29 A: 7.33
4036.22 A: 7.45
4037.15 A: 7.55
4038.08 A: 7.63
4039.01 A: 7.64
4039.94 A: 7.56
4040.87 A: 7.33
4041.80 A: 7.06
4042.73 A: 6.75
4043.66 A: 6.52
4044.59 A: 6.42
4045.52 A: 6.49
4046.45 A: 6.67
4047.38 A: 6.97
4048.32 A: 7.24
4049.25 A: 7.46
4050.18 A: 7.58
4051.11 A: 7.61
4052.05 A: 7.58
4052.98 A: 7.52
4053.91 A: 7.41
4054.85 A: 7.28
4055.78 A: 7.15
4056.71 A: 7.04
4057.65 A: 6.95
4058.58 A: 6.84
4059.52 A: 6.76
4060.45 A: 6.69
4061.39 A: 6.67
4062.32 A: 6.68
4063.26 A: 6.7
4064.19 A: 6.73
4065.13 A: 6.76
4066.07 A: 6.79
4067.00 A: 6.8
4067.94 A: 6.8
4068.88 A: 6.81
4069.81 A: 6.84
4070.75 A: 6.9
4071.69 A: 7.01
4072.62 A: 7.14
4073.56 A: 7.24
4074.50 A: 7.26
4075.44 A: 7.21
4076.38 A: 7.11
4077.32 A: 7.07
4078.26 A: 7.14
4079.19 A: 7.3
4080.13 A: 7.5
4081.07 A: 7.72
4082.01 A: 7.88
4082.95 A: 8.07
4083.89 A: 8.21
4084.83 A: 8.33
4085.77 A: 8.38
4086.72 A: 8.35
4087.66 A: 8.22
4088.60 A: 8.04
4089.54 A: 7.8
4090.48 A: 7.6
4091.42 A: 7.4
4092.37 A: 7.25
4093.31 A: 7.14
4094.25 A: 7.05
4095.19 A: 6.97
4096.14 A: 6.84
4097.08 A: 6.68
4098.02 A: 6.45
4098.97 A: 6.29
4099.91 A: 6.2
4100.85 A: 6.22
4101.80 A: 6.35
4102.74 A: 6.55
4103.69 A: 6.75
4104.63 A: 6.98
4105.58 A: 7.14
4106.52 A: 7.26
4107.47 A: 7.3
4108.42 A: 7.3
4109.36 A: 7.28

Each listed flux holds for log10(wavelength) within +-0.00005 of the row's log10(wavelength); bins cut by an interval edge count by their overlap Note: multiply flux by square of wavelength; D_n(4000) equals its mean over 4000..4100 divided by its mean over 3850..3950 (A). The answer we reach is 2.02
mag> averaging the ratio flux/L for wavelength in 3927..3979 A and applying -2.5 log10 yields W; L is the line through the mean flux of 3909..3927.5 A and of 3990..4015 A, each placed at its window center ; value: 0.49 mag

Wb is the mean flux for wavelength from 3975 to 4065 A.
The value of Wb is 7.13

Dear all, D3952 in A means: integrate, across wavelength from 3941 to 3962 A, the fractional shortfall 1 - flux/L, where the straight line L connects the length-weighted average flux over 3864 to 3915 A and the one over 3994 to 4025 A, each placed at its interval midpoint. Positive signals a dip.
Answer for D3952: 5.0 A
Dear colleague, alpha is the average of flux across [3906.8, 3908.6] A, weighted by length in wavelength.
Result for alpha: 4.81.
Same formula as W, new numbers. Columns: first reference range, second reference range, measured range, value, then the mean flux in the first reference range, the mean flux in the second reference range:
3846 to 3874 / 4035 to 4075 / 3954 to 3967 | 0.39 mag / 3.51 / 7.06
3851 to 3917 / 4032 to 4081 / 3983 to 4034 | -0.18 mag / 4.07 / 7.08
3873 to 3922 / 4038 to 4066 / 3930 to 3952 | 0.40 mag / 4.4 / 7.04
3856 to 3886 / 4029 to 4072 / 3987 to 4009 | -0.21 mag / 3.6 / 7.05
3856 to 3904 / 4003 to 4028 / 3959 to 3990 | 0.38 mag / 3.91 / 7.64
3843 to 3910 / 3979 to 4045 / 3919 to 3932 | 0.42 mag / 3.86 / 7.26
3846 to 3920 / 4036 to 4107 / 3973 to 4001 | -0.13 mag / 4.06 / 7.15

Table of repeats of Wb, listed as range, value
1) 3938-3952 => 4.31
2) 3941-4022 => 5.77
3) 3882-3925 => 4.53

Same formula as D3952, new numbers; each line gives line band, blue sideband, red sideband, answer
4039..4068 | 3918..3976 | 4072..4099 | -1.9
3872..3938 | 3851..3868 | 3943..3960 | 0.4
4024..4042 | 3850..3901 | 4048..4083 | -2.2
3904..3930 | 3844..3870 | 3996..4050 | 2.1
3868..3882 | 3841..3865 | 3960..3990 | -0.7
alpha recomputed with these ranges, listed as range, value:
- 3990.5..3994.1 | 7.22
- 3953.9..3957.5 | 4.73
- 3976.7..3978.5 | 5.74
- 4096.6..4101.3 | 6.38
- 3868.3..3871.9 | 3.79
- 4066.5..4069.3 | 6.8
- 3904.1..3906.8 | 4.57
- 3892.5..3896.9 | 4.68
